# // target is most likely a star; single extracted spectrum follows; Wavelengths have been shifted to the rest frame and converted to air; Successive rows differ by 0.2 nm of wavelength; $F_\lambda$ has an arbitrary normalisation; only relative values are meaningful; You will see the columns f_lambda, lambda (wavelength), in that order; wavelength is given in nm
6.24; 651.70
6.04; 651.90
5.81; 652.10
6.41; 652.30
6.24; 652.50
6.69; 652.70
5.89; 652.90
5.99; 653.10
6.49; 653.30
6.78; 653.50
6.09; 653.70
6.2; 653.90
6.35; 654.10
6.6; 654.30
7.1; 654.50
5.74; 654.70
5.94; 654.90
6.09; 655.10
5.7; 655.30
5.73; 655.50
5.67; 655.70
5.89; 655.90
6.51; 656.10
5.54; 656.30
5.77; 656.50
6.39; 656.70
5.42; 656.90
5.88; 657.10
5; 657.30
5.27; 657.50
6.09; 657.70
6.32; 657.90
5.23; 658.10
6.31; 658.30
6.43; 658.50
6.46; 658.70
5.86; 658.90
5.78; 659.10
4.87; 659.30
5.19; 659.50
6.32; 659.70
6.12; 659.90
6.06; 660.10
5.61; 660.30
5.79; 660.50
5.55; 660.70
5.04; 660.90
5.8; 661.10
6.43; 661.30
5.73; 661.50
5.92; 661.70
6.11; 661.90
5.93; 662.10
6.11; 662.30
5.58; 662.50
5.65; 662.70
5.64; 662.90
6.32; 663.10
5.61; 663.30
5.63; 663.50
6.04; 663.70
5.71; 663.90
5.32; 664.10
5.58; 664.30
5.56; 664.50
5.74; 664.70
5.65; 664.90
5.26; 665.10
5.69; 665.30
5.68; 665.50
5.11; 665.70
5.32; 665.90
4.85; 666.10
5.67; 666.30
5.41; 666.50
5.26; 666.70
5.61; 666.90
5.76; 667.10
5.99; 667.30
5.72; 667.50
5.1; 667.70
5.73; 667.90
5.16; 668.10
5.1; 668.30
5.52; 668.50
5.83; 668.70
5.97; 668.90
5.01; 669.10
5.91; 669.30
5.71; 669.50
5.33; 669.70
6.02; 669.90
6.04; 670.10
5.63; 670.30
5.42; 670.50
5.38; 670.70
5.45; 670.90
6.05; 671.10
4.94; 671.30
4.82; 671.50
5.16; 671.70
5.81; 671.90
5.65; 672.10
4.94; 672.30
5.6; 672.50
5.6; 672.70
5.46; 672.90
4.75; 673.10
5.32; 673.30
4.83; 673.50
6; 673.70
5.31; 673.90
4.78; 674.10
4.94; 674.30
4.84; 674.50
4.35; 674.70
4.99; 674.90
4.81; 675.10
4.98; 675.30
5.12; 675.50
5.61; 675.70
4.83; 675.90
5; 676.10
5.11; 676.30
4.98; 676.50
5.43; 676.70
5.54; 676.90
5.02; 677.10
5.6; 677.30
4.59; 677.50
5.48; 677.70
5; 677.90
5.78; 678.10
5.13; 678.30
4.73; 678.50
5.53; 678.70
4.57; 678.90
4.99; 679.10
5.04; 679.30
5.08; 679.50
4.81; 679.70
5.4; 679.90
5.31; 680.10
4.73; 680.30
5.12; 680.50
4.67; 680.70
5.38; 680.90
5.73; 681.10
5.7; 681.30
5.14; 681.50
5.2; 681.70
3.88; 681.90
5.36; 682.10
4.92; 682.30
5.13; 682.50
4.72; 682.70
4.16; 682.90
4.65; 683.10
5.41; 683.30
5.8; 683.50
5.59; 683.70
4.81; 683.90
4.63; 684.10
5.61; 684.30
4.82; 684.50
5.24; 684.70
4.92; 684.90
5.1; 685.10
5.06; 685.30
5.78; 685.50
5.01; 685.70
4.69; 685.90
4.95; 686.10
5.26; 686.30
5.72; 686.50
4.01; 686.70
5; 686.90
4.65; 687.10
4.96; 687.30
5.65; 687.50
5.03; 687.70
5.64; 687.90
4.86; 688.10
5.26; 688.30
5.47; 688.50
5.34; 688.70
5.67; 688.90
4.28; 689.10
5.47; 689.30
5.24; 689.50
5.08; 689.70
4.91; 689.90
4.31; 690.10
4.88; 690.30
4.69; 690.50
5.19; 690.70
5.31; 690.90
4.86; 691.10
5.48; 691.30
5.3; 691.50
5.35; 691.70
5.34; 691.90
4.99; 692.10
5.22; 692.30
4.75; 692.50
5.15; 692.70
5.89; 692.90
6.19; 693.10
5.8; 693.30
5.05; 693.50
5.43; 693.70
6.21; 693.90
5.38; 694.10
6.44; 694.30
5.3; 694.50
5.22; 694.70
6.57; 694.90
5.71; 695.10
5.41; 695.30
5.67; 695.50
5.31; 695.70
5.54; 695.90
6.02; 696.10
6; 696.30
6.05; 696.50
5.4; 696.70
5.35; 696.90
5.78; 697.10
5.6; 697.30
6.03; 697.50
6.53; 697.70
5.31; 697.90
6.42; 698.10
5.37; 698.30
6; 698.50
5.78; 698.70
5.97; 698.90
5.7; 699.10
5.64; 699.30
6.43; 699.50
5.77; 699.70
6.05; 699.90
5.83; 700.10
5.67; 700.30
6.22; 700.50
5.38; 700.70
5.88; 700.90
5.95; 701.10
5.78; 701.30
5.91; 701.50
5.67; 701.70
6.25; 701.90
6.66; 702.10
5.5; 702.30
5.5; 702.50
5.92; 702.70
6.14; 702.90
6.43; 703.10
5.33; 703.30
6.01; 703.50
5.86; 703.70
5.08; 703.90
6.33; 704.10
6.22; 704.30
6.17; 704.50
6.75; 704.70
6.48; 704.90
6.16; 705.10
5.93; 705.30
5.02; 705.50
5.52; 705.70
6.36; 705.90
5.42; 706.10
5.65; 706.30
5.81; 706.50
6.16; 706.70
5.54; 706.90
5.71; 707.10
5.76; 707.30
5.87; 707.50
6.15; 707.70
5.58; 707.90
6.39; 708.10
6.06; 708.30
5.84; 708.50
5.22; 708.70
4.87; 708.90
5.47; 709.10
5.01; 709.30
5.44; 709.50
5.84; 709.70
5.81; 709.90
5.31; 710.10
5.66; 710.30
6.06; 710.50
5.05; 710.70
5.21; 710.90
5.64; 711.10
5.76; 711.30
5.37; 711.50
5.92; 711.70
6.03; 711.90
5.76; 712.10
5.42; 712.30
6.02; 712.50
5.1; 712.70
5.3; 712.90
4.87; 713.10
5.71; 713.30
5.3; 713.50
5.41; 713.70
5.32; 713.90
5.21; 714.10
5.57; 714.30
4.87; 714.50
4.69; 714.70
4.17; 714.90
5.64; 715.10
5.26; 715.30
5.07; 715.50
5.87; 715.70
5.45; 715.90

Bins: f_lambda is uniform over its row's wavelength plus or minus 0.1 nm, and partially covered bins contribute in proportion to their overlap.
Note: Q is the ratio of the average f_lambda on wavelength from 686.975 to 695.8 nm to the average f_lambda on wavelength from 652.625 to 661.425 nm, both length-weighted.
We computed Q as 0.9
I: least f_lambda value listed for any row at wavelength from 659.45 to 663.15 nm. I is 5.04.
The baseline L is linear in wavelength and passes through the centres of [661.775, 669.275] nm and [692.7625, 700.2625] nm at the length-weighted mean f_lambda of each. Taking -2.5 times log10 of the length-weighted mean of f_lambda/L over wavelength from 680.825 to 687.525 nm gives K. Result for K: 0.13 mag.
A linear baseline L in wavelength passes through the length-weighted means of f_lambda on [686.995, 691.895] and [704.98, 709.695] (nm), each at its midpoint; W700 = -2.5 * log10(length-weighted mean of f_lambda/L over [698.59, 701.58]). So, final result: -0.076 mag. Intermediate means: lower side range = 5.12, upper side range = 5.7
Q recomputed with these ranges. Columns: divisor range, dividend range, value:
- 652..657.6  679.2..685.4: 0.84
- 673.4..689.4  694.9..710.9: 1.14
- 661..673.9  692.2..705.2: 1.05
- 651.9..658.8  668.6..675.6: 0.88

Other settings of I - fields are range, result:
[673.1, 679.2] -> 4.35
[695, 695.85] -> 5.31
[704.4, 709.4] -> 4.87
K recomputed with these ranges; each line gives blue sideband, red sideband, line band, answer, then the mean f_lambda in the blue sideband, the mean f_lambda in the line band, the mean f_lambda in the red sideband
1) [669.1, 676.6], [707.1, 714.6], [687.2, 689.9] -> 0.04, 5.28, 5.22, 5.55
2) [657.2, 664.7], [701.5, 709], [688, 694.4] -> 0.11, 5.78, 5.27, 5.87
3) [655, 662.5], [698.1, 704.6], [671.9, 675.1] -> 0.14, 5.83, 5.17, 5.9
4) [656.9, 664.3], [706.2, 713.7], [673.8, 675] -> 0.18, 5.79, 4.87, 5.61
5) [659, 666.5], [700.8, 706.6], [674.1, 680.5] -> 0.14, 5.67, 5.07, 5.92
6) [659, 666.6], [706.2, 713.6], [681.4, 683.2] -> 0.18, 5.67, 4.8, 5.61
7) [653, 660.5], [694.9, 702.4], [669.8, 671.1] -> 0.04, 5.96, 5.69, 5.84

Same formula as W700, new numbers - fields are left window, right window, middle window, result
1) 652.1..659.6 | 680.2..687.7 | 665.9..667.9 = 0.03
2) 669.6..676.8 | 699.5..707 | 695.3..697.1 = 0.02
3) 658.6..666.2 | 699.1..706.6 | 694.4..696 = 0.05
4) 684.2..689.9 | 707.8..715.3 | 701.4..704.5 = -0.11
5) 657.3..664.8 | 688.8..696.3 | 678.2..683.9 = 0.10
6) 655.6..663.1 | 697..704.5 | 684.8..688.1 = 0.16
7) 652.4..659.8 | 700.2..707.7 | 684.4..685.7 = 0.16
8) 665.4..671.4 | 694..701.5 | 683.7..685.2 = 0.12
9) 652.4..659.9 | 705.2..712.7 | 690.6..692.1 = 0.10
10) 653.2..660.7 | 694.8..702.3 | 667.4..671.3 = 0.07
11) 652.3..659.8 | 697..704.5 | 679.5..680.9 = 0.18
